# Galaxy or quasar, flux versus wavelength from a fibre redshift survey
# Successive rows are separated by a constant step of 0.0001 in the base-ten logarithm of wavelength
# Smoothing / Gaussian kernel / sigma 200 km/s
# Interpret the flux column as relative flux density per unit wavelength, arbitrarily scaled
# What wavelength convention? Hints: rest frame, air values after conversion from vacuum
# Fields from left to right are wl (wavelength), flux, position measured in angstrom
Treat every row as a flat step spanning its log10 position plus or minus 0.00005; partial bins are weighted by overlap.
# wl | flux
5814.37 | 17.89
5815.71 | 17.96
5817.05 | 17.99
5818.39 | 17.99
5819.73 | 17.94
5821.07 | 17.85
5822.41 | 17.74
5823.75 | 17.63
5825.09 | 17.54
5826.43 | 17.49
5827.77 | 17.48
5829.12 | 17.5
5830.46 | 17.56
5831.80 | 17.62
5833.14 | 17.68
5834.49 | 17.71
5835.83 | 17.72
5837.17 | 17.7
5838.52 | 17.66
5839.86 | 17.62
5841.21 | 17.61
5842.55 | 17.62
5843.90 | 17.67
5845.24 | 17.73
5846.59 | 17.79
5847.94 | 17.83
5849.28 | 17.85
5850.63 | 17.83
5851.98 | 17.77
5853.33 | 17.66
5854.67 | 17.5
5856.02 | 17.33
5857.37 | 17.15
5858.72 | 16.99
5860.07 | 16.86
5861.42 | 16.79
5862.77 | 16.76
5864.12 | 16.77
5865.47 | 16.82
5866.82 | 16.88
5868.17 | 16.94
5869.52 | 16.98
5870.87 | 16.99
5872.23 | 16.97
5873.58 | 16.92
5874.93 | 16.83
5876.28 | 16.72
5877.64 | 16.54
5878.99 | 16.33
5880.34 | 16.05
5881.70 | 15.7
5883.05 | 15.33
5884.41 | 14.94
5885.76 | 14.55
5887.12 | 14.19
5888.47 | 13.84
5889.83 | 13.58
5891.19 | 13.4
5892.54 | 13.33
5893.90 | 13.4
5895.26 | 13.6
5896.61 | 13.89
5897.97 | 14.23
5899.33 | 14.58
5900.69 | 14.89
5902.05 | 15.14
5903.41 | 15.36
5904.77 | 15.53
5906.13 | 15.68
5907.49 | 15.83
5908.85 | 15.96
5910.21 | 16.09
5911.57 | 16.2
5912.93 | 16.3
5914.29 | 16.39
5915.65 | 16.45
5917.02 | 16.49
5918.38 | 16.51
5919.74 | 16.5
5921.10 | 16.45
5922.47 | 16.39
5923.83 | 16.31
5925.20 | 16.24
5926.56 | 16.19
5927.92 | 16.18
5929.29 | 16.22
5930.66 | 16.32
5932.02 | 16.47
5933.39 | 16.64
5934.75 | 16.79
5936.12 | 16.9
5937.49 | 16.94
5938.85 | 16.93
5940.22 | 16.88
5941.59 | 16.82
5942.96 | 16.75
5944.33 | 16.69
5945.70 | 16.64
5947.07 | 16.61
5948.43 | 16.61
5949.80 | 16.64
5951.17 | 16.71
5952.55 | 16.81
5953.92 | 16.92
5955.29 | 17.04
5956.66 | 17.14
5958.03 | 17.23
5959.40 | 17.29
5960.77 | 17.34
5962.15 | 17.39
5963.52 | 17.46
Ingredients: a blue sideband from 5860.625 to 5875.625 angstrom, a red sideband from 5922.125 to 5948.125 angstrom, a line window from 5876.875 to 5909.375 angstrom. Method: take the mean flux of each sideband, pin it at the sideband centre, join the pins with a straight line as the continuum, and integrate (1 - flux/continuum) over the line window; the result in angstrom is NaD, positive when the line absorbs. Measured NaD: 3.8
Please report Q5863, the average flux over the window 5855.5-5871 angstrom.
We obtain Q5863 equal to 16.9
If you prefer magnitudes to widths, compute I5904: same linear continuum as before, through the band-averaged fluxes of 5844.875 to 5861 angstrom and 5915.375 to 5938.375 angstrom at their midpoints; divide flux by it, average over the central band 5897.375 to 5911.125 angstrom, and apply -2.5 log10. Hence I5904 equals 0.10 mag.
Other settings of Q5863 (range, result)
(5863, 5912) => 15.5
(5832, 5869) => 17.4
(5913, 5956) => 16.6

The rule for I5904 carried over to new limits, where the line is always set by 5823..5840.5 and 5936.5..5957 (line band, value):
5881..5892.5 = 0.196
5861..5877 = 0.031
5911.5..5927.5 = 0.040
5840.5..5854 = -0.014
